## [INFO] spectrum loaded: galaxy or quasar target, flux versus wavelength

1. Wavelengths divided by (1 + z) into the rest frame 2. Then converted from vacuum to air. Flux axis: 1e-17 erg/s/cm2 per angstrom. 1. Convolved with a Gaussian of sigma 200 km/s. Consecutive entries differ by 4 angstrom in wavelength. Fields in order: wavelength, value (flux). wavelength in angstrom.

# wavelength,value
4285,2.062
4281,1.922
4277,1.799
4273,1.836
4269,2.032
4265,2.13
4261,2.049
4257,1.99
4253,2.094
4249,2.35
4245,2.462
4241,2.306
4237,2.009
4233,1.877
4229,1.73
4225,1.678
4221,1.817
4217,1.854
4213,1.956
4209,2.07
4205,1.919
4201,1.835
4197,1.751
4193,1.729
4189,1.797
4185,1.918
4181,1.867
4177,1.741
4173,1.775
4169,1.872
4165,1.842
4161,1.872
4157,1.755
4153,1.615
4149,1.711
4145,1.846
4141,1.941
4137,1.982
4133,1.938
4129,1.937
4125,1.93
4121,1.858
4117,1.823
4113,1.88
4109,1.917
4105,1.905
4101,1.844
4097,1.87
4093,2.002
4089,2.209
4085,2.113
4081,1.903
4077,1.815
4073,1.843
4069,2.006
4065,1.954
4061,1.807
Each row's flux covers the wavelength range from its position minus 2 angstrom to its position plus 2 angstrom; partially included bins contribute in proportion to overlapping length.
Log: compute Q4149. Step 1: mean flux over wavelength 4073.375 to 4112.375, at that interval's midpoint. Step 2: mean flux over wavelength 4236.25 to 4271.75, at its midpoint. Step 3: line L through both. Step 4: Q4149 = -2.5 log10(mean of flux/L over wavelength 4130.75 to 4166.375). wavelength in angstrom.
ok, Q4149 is 0.10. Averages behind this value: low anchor 1.95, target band 1.83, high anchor 2.16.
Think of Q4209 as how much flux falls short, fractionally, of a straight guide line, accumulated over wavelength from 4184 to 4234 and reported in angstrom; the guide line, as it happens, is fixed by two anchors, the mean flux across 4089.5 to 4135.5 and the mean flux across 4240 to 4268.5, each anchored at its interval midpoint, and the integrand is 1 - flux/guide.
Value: 6.2 angstrom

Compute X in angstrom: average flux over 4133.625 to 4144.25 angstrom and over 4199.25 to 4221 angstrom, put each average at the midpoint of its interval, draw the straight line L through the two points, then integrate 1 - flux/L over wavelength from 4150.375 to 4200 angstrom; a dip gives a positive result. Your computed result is 3.51 angstrom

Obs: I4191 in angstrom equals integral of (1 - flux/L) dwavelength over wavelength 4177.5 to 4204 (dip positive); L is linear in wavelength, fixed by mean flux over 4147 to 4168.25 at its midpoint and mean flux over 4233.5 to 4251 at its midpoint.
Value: 1.9 angstrom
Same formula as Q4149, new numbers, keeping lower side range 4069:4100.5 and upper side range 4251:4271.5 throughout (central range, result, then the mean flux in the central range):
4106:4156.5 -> 0.070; 1.86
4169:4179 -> 0.130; 1.78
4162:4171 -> 0.082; 1.86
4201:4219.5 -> 0.051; 1.93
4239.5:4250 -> -0.164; 2.38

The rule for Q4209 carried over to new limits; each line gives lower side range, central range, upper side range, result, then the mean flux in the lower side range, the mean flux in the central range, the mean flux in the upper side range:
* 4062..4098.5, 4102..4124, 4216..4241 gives 0.7 angstrom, 1.97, 1.88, 1.86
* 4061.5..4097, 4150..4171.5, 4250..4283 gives 2.1 angstrom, 1.97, 1.79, 1.99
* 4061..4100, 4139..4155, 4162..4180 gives 0.6 angstrom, 1.96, 1.78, 1.81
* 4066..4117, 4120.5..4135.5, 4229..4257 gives 0.5 angstrom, 1.94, 1.92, 2.14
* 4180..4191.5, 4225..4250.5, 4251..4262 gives -1.1 angstrom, 1.85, 2.08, 2.04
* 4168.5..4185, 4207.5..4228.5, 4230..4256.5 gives 1.7 angstrom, 1.82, 1.86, 2.15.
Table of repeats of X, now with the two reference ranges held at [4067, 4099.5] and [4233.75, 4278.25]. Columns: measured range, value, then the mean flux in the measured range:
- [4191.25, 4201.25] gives 1.4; 1.76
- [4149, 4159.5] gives 1.7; 1.7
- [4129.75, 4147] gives 0.7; 1.93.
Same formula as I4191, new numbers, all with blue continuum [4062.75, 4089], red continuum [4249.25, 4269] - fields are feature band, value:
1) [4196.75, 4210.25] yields 1.0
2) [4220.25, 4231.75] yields 1.8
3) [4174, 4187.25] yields 1.3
